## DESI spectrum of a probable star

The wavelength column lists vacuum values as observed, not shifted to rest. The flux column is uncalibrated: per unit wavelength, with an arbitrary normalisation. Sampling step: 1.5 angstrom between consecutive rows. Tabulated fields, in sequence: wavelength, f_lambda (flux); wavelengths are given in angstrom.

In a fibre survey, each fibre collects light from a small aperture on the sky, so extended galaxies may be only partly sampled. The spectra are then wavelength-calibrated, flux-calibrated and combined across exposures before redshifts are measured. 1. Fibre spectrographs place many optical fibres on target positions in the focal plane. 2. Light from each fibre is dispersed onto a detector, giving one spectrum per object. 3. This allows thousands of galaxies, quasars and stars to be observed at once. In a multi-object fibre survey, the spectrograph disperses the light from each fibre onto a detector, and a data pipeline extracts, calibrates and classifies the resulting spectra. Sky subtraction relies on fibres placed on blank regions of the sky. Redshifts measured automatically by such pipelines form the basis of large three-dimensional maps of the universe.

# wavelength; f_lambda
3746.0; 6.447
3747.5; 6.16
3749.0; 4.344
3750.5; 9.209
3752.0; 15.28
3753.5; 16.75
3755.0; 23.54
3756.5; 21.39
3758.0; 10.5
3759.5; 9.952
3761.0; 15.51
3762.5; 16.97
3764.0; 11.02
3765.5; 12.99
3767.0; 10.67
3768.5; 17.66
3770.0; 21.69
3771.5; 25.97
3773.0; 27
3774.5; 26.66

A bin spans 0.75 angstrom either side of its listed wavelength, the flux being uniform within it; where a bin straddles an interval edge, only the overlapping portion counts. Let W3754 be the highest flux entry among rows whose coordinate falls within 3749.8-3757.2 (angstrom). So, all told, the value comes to 23.54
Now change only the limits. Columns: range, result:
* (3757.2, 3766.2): 16.97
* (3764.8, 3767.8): 12.99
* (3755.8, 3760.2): 21.39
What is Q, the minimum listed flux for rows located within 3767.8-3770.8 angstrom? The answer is 17.66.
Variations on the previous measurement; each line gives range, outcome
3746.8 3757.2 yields 4.344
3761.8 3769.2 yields 10.67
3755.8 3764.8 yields 9.952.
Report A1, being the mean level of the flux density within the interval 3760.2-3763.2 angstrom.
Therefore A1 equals 16.1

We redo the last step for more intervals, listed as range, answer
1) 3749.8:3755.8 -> 16.3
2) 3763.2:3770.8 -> 14.9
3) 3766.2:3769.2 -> 14.1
